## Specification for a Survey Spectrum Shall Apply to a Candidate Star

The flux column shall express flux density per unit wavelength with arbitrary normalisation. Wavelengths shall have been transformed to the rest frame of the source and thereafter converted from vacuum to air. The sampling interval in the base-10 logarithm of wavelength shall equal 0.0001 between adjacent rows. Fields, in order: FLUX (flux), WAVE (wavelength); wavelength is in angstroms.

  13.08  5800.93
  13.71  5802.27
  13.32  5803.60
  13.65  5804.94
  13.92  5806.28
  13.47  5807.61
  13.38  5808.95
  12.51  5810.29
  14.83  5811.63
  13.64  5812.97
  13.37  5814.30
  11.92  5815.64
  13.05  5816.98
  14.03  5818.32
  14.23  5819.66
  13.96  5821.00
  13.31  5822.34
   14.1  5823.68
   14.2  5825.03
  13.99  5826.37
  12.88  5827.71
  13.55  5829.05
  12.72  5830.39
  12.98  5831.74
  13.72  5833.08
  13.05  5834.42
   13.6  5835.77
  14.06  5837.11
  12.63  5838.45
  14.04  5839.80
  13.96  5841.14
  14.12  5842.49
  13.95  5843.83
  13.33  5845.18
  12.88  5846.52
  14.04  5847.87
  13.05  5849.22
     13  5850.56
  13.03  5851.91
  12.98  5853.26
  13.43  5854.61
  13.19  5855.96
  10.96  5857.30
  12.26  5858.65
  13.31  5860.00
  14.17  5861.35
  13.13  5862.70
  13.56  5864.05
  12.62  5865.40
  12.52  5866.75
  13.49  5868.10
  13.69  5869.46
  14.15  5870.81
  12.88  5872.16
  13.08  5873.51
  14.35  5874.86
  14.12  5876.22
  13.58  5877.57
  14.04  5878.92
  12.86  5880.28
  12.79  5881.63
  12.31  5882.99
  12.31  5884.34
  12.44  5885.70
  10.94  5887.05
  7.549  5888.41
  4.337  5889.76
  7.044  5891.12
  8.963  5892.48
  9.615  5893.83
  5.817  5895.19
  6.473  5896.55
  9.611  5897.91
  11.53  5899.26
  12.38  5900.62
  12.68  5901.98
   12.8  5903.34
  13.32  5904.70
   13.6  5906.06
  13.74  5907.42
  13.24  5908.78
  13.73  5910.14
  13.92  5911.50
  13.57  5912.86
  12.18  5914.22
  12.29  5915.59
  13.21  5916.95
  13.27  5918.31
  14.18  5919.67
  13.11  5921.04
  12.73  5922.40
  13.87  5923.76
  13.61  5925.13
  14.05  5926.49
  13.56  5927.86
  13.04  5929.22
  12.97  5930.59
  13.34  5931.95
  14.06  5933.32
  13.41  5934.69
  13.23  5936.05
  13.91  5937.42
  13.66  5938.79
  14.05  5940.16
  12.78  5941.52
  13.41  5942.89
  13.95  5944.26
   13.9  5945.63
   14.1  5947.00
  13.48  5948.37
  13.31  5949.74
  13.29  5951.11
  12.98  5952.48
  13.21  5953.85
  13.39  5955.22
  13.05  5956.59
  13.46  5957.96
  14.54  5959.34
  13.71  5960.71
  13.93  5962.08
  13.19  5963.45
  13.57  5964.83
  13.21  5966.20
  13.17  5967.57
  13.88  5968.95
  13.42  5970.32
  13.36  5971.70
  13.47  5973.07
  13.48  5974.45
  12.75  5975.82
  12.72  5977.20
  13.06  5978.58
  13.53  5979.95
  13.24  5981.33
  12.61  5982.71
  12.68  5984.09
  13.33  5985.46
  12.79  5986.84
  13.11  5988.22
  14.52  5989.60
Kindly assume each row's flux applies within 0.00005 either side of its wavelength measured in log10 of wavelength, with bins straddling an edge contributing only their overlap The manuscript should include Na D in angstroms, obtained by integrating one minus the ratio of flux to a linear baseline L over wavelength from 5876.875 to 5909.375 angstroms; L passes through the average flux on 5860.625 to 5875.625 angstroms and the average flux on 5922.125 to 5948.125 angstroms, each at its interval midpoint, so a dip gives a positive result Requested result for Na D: 6.0 angstroms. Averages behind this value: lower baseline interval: 13.4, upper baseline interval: 13.6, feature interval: 11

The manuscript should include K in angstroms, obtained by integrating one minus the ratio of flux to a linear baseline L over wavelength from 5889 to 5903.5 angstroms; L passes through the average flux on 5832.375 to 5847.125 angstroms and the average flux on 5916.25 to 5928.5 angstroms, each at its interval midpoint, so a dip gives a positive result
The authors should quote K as 4.8 angstroms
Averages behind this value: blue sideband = 13.6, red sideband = 13.5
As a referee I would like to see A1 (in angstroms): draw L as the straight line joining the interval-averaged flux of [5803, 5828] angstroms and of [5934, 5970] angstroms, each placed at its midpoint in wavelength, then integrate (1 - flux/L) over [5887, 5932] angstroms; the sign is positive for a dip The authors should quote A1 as 5.9 angstroms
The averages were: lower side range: 13.6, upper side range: 13.5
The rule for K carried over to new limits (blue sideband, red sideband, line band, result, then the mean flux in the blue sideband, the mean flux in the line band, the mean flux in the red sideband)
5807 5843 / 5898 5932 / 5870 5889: 0.8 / 13.5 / 12.7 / 13.1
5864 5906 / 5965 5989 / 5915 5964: -3.8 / 11.5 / 13.5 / 13.2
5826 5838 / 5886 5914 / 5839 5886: -4.0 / 13.4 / 13.2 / 10.8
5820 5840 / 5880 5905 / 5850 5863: -0.9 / 13.5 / 12.9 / 10.2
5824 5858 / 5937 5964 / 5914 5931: 0.3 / 13.3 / 13.3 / 13.6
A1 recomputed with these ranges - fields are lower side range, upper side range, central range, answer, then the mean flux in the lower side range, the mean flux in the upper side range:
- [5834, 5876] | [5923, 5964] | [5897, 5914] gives 0.9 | 13.3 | 13.5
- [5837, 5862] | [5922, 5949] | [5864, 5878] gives -0.1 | 13.3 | 13.6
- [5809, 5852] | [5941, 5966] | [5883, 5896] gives 4.4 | 13.5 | 13.5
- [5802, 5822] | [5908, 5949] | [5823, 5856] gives 0.1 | 13.5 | 13.5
